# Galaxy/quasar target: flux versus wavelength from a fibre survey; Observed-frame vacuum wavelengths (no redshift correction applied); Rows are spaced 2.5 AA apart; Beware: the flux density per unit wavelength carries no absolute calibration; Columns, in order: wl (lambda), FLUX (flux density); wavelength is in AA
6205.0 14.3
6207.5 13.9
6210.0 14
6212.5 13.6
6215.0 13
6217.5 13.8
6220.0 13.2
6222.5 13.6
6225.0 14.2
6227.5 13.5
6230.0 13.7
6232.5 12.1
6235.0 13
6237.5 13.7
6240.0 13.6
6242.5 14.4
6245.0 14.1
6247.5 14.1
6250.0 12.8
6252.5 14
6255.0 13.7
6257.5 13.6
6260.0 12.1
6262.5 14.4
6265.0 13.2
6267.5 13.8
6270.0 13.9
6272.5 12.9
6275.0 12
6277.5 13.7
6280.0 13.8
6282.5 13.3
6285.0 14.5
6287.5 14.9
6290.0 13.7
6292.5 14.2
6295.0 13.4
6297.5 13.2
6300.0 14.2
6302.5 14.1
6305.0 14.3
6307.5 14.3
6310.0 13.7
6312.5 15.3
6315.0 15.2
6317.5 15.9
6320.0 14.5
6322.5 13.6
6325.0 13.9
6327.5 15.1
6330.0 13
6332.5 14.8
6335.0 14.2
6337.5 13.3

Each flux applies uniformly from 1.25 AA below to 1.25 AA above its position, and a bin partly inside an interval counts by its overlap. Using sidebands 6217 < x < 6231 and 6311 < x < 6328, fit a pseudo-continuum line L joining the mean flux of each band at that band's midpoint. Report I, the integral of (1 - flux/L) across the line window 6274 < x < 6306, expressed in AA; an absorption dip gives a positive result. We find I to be 1.4 AA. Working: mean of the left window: 13.7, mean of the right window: 14.8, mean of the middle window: 13.8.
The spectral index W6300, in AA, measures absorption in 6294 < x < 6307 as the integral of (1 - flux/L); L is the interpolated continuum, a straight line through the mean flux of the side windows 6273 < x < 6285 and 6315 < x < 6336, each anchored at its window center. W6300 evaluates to 0.0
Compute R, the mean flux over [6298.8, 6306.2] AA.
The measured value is 14.2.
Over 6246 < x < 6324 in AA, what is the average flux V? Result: 13.9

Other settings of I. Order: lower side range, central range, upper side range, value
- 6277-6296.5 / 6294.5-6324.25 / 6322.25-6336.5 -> -0.61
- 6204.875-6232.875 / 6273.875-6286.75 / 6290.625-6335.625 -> 0.46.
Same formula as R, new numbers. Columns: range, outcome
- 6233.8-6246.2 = 13.8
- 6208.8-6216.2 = 13.5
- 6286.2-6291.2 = 14.3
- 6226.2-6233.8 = 13.1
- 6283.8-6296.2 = 14.1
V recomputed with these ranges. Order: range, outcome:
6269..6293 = 13.7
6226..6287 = 13.5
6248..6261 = 13.3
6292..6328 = 14.3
